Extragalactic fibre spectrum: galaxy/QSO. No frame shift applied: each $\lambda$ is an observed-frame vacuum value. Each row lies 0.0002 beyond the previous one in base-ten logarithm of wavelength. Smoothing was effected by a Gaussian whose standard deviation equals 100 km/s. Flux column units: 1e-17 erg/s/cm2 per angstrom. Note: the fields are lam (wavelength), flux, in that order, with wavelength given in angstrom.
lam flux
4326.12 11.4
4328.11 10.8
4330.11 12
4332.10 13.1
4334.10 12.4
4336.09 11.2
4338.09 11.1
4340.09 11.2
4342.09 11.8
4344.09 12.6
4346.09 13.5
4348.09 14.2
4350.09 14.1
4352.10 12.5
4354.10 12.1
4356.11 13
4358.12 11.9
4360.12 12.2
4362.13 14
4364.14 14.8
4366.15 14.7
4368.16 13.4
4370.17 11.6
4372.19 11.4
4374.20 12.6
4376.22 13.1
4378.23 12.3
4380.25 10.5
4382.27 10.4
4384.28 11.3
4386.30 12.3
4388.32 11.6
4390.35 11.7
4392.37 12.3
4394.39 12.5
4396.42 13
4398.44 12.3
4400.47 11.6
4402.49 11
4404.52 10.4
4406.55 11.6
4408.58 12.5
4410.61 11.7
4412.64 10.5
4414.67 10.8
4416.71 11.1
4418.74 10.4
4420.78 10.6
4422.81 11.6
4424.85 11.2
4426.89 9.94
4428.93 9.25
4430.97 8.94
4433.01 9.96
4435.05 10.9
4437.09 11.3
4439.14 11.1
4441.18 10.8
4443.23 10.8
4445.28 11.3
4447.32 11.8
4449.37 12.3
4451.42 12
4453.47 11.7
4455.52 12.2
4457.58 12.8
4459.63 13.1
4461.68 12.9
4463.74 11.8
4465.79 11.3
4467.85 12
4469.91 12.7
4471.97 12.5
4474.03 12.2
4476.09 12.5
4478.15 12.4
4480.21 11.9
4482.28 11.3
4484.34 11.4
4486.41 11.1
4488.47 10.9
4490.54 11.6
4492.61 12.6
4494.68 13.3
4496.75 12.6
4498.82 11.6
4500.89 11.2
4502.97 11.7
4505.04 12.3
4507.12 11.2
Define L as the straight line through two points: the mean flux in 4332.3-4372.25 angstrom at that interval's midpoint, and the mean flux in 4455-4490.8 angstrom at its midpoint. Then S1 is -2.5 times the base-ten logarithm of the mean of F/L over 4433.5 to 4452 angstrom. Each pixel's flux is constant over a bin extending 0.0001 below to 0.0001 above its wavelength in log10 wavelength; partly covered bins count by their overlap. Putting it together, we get 0.08 mag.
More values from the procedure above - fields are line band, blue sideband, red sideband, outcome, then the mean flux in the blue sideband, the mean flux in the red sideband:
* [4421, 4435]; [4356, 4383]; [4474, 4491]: 0.18 mag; 12.6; 11.7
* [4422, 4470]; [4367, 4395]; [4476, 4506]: 0.05 mag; 11.9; 11.9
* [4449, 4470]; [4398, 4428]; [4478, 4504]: -0.06 mag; 11.1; 11.8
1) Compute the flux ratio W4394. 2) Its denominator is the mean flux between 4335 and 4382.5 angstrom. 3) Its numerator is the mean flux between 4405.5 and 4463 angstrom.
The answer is 0.90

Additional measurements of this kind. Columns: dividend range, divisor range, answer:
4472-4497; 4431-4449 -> 1.10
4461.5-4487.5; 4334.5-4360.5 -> 0.96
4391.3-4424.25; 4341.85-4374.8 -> 0.88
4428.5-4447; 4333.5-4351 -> 0.85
